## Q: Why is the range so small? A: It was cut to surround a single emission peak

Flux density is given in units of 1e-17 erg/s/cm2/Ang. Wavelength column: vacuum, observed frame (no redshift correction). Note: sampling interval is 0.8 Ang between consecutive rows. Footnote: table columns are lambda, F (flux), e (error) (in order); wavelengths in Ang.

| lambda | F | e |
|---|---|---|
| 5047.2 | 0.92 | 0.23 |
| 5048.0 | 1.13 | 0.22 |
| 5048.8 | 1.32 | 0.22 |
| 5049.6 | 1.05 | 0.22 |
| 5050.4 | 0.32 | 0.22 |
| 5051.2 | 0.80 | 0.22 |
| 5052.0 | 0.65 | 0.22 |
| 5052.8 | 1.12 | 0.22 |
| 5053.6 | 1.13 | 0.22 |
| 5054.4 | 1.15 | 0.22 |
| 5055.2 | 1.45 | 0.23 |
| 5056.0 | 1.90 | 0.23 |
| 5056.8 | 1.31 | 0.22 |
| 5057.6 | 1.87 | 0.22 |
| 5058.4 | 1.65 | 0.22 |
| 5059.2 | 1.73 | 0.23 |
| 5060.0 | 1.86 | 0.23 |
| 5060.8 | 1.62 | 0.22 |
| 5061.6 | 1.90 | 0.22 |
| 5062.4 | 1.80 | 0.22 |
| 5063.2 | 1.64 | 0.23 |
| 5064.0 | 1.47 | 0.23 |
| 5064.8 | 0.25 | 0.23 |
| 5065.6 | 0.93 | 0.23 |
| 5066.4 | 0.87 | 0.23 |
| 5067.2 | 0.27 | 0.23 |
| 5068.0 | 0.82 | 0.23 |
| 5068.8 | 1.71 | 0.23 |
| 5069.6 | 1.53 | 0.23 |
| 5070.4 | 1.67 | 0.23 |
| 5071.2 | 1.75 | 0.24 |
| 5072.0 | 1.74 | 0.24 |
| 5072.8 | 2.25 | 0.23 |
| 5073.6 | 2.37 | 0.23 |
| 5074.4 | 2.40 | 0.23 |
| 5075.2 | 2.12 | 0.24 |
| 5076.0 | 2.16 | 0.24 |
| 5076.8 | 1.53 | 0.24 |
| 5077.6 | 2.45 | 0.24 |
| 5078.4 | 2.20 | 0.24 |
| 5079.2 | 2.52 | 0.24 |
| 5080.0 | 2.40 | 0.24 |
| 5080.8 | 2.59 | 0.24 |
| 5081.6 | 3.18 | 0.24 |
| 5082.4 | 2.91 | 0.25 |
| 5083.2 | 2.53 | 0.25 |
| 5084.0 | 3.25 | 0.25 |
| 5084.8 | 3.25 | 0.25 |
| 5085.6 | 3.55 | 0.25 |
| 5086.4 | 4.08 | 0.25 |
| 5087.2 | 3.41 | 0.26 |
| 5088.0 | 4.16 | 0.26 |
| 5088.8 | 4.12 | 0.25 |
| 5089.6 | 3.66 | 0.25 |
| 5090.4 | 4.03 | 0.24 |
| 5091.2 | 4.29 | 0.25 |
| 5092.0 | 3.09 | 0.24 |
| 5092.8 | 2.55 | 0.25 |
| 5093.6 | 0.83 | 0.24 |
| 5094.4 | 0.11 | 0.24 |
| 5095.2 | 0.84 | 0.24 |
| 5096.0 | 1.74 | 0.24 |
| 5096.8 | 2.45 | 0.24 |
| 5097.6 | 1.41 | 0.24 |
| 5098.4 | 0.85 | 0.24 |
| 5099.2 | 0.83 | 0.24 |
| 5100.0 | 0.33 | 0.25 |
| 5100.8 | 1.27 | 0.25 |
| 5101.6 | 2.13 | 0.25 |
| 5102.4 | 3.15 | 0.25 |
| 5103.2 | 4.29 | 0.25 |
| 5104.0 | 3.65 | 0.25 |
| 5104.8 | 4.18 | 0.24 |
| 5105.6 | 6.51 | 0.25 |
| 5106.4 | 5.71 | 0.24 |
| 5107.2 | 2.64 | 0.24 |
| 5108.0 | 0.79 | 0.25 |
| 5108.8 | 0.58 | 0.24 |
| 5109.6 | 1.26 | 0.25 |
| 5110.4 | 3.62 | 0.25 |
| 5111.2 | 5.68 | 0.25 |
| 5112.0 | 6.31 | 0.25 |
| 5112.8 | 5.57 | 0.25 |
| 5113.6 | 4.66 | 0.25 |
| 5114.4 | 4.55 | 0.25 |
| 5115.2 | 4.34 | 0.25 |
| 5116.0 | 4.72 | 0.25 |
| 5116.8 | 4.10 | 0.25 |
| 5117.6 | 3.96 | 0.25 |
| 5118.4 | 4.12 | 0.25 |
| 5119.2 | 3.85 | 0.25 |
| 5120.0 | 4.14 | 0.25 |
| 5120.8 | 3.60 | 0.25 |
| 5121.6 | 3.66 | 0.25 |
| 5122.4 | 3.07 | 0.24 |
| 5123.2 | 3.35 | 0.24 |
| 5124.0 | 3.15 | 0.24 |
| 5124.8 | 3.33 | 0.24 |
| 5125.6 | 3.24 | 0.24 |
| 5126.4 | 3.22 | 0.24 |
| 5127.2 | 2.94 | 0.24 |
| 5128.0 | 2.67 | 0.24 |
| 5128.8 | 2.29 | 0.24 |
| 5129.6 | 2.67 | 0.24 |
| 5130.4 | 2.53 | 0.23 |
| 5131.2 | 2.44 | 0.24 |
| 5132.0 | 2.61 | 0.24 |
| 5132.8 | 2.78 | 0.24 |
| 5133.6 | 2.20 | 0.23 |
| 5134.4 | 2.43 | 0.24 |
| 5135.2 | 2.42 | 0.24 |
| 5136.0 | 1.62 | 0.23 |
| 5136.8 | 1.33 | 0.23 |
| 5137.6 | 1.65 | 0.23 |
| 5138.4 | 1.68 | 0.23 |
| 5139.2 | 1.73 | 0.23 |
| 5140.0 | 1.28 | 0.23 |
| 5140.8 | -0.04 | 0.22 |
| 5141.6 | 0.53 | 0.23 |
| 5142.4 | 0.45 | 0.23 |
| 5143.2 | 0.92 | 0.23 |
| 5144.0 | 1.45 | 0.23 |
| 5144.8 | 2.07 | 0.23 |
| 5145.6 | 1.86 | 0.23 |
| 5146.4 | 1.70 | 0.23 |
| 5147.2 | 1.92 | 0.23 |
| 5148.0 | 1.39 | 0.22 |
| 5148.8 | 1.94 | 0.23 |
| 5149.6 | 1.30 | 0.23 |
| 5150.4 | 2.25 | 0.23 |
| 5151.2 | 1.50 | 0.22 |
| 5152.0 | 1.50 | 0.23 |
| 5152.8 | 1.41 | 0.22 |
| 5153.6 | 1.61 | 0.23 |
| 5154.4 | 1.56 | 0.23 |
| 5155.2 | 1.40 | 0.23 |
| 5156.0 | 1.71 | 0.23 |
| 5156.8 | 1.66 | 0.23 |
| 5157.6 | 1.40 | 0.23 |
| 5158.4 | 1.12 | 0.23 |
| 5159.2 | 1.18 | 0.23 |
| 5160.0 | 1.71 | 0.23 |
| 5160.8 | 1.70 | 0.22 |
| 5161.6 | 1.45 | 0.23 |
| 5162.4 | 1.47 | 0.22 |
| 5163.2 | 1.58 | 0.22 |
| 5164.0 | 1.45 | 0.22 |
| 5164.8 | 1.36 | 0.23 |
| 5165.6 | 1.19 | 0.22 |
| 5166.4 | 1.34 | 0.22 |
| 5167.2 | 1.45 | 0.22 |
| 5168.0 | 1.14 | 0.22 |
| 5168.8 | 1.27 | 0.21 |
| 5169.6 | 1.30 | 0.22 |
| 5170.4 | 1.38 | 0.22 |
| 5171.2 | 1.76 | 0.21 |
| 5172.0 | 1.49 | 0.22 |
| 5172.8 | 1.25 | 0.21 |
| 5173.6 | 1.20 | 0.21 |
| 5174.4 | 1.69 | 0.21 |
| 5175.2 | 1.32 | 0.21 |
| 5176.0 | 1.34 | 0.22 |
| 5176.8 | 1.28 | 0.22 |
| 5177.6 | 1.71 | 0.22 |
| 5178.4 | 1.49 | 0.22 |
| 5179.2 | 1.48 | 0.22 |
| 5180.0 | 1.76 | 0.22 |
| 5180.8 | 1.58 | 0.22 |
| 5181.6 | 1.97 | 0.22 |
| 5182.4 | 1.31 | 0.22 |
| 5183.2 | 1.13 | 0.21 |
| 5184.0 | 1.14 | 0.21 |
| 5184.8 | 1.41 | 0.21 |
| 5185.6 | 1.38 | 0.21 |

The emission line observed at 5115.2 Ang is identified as Ly-alpha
